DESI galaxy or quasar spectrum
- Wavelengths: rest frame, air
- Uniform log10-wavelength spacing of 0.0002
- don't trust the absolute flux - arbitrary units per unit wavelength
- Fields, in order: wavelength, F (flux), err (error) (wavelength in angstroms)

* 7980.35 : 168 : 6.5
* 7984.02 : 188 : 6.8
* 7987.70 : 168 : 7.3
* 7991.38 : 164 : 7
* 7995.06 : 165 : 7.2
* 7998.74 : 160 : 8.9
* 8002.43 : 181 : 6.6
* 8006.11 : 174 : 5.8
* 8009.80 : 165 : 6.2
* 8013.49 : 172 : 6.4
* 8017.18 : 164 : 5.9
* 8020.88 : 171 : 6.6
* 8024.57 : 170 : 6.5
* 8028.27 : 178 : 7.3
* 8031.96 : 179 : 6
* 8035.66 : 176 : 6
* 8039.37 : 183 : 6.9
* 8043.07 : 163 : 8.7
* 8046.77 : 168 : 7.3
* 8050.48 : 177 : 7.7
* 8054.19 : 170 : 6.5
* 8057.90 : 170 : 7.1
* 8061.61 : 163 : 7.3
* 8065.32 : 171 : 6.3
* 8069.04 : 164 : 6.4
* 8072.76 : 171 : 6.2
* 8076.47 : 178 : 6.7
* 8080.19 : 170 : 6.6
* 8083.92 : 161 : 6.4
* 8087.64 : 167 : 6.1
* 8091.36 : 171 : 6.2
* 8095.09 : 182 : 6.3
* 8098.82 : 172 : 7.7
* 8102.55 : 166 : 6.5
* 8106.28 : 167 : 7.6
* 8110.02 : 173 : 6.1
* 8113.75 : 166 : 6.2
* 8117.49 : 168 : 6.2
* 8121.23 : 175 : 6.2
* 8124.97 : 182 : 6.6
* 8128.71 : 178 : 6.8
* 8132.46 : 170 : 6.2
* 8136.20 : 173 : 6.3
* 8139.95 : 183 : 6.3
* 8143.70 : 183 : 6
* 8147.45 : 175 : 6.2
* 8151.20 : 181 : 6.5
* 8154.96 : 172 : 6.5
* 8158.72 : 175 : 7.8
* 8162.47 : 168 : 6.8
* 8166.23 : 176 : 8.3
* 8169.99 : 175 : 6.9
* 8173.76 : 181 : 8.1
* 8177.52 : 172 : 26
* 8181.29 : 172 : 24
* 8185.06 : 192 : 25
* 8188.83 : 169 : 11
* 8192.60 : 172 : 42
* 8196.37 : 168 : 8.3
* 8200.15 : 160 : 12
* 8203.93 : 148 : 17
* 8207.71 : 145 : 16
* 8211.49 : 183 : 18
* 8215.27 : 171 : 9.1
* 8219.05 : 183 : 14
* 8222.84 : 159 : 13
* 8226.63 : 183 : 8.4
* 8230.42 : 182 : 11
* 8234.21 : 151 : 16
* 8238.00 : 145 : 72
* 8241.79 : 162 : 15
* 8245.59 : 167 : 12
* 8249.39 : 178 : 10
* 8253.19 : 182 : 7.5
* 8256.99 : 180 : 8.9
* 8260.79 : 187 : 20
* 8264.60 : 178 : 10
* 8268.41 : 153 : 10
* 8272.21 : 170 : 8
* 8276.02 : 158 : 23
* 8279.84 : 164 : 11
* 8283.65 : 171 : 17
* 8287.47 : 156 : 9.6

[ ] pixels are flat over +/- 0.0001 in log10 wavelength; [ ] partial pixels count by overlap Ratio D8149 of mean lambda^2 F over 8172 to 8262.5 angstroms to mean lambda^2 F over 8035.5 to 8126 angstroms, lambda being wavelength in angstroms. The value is 1.03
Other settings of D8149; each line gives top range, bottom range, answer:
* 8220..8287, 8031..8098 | 1.03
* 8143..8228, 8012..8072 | 1.04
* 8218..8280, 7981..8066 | 1.05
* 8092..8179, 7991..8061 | 1.05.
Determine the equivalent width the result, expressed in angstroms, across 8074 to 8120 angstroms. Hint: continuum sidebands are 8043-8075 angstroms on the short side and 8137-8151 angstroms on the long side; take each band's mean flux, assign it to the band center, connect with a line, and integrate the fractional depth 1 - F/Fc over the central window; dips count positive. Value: 1.0 angstroms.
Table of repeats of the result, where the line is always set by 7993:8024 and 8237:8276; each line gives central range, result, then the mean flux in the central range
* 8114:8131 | -0.5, 175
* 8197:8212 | 1.1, 157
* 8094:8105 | -0.2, 172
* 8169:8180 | -0.4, 176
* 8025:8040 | -0.8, 178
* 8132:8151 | -0.9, 178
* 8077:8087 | 0.1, 167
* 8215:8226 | -0.2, 172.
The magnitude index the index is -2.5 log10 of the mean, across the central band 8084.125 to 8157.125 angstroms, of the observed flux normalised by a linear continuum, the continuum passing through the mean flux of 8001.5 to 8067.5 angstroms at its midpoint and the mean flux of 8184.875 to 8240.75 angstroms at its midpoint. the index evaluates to -0.028 mag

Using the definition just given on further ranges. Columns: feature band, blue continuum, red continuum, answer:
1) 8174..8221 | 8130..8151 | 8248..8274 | 0.04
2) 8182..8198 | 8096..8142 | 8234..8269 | -0.02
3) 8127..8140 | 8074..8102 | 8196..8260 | -0.03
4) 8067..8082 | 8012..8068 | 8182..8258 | 0.00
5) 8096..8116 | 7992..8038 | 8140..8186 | 0.03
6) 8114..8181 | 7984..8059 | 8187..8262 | -0.04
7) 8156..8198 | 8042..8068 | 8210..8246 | -0.04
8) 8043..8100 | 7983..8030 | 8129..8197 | 0.02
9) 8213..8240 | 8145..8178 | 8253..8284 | 0.03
